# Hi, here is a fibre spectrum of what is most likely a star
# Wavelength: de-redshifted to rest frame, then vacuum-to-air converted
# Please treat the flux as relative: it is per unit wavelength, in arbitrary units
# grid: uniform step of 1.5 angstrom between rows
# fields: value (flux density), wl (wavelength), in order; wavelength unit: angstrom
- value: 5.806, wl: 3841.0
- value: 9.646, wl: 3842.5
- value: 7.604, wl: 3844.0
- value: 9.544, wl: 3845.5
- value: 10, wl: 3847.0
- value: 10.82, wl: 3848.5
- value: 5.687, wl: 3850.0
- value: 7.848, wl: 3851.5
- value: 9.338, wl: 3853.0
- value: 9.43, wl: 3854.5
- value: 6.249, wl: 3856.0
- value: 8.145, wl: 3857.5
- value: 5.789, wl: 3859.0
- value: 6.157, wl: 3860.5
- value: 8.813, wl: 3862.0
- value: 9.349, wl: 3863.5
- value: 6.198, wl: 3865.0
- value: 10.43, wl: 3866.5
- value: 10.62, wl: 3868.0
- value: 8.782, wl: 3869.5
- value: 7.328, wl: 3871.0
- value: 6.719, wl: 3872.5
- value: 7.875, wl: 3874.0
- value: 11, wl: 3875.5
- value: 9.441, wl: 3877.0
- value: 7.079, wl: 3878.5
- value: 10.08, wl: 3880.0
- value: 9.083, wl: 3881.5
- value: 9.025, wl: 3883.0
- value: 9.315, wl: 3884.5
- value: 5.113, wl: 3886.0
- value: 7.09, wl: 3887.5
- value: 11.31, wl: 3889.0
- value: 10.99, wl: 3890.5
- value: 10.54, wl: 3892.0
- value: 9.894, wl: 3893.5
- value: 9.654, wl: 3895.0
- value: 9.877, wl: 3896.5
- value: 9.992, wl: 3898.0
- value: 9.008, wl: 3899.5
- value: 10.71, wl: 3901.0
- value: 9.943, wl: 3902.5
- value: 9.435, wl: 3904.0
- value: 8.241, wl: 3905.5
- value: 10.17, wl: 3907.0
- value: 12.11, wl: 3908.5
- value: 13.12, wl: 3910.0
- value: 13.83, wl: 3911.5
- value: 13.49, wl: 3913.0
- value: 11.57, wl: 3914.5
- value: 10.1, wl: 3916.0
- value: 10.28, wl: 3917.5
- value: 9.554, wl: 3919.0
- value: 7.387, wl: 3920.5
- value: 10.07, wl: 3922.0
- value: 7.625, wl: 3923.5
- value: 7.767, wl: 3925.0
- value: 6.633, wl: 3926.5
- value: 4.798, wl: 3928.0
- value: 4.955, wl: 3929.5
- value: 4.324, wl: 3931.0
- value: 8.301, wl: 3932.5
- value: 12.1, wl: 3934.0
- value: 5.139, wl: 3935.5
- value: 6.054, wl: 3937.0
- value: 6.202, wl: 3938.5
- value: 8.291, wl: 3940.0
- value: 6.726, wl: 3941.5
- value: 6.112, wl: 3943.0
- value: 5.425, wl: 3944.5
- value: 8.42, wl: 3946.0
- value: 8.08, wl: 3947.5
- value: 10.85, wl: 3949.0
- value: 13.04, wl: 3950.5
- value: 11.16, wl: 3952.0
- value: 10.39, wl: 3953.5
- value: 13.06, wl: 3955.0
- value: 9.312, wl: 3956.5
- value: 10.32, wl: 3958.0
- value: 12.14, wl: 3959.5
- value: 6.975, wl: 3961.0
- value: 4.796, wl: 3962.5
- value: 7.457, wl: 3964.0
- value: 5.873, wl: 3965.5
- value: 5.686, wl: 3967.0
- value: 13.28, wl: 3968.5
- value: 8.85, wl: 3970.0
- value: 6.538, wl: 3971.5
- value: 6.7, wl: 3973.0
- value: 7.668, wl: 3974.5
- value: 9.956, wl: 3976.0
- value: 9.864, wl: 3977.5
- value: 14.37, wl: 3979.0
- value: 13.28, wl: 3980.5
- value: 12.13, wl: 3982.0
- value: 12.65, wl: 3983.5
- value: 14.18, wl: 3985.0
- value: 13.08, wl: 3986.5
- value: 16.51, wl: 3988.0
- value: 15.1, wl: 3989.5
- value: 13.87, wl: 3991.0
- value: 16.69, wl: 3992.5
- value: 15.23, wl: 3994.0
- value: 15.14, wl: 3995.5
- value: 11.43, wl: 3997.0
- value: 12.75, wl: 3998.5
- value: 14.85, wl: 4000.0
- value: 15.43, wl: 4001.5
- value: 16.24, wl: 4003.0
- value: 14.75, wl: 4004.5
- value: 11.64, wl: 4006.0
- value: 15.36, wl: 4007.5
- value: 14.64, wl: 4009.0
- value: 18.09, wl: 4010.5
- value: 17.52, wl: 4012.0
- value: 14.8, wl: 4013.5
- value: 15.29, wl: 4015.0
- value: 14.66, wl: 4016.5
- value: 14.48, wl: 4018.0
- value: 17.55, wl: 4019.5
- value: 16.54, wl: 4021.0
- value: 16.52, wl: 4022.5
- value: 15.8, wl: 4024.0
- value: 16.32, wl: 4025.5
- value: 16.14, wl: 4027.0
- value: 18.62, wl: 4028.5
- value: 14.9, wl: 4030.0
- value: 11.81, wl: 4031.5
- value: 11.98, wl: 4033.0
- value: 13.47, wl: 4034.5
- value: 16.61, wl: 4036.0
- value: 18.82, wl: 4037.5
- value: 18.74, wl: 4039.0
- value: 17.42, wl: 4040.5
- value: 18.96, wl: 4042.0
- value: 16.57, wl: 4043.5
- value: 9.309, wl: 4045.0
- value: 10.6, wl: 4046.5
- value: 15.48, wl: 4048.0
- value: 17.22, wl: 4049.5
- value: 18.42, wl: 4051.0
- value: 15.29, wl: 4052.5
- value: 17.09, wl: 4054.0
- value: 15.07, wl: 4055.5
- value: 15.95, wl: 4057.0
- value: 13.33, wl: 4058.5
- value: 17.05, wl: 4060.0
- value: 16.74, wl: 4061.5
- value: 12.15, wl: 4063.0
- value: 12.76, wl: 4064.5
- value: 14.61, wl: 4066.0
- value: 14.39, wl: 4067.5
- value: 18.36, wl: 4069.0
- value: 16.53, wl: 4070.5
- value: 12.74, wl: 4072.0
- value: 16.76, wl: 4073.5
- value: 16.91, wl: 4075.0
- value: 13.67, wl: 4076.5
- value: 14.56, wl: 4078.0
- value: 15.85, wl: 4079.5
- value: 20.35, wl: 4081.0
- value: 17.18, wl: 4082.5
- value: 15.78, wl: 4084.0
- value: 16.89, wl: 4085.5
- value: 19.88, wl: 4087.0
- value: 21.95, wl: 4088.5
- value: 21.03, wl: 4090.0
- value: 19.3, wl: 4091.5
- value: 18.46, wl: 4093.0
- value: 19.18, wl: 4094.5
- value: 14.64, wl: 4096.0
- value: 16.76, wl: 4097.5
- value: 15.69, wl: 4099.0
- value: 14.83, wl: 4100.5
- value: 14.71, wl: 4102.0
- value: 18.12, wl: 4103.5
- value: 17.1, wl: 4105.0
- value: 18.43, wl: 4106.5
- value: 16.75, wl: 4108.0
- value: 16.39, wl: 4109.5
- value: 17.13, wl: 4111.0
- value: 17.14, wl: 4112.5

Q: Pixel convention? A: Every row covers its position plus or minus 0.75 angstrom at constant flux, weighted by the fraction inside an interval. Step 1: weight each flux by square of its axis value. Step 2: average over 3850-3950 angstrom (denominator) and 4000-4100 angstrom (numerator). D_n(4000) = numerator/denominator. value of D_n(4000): 1.99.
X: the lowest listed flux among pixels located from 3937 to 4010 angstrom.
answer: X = 4.796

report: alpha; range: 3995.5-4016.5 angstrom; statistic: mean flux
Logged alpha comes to 14.8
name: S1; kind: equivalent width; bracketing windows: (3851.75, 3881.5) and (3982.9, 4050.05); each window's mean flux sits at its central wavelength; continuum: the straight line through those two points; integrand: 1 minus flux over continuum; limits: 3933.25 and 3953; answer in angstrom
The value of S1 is 5.95 angstrom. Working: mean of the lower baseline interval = 8.37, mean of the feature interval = 8.3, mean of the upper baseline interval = 15.2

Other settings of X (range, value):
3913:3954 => 4.324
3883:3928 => 4.798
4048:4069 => 12.15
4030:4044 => 11.81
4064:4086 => 12.74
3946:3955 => 8.08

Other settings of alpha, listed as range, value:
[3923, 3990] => 9.14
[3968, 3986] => 10.8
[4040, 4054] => 15.5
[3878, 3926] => 9.79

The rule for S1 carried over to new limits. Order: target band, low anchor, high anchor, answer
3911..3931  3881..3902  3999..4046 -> 3.5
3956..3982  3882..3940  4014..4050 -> 6.7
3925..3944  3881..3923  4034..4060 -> 7.8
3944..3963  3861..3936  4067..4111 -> 2.9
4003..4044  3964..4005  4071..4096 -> -4.6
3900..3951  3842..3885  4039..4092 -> 9.2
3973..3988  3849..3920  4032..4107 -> 1.2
